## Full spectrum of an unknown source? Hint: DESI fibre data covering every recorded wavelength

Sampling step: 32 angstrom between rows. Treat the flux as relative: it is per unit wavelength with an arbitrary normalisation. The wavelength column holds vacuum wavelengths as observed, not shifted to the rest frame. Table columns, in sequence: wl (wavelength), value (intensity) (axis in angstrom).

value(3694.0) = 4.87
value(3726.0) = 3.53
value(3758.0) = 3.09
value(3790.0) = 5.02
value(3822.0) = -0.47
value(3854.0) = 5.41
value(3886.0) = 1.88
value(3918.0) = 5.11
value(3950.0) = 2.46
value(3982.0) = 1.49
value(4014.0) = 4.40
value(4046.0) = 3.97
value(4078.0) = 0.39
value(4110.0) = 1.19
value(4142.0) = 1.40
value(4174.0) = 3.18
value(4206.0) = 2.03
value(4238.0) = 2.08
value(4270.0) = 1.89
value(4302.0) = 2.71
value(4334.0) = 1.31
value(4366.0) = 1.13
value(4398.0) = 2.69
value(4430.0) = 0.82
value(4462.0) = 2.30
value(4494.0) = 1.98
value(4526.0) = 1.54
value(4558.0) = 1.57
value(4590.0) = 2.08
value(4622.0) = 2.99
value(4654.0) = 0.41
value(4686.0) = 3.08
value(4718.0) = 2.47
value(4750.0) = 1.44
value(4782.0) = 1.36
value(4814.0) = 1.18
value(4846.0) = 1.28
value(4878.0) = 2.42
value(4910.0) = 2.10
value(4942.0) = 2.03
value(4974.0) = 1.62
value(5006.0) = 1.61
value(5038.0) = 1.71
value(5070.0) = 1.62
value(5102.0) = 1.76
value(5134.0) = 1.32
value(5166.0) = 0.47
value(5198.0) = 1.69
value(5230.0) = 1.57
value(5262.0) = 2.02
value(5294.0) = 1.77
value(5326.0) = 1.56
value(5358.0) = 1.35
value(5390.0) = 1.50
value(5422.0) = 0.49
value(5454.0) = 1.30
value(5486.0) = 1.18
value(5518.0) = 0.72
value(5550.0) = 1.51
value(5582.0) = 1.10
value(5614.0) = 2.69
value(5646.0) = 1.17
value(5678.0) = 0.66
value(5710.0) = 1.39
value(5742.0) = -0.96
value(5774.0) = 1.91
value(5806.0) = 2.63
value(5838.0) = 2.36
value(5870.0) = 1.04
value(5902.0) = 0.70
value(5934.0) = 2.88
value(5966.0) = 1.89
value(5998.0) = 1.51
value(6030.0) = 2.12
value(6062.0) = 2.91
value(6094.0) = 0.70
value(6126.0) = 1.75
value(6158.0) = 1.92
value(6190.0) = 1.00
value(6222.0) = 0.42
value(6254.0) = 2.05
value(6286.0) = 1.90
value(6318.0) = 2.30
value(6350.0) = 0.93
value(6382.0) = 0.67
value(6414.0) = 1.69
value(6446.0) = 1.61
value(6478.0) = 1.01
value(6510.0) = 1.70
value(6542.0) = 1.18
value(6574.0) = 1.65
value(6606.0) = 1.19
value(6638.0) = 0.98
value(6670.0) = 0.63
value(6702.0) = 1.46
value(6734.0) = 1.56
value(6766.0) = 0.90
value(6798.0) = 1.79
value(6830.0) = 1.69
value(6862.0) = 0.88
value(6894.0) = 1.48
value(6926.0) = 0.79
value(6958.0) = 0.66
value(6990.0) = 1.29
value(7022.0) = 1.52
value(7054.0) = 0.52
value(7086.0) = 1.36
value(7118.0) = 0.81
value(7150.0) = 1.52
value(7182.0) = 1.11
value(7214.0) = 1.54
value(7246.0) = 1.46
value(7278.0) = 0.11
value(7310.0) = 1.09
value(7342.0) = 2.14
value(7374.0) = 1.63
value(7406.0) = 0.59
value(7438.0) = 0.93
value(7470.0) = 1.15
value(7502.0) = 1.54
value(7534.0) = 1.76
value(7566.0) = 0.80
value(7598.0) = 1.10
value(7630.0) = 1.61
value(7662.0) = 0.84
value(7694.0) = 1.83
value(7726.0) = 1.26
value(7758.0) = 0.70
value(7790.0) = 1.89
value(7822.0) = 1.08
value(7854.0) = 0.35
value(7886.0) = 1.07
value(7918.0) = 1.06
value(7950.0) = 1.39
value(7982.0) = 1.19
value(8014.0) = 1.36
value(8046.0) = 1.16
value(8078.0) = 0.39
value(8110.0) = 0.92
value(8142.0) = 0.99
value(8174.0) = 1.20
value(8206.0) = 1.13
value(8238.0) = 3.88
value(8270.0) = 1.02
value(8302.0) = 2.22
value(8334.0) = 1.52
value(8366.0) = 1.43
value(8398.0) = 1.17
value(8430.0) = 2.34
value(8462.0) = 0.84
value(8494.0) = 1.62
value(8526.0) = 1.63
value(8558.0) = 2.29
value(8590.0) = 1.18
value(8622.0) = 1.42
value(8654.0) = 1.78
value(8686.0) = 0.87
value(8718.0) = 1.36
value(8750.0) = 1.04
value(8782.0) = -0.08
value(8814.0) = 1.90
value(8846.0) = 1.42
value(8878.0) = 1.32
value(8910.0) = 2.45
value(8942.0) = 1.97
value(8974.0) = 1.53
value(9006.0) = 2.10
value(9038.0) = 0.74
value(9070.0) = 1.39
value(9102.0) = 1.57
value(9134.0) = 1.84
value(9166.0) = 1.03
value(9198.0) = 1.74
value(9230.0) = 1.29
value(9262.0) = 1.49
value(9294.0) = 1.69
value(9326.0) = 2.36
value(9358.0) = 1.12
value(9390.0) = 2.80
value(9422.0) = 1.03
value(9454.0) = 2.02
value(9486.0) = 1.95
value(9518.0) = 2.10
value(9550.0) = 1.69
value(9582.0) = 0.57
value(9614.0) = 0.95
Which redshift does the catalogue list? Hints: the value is 1.21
